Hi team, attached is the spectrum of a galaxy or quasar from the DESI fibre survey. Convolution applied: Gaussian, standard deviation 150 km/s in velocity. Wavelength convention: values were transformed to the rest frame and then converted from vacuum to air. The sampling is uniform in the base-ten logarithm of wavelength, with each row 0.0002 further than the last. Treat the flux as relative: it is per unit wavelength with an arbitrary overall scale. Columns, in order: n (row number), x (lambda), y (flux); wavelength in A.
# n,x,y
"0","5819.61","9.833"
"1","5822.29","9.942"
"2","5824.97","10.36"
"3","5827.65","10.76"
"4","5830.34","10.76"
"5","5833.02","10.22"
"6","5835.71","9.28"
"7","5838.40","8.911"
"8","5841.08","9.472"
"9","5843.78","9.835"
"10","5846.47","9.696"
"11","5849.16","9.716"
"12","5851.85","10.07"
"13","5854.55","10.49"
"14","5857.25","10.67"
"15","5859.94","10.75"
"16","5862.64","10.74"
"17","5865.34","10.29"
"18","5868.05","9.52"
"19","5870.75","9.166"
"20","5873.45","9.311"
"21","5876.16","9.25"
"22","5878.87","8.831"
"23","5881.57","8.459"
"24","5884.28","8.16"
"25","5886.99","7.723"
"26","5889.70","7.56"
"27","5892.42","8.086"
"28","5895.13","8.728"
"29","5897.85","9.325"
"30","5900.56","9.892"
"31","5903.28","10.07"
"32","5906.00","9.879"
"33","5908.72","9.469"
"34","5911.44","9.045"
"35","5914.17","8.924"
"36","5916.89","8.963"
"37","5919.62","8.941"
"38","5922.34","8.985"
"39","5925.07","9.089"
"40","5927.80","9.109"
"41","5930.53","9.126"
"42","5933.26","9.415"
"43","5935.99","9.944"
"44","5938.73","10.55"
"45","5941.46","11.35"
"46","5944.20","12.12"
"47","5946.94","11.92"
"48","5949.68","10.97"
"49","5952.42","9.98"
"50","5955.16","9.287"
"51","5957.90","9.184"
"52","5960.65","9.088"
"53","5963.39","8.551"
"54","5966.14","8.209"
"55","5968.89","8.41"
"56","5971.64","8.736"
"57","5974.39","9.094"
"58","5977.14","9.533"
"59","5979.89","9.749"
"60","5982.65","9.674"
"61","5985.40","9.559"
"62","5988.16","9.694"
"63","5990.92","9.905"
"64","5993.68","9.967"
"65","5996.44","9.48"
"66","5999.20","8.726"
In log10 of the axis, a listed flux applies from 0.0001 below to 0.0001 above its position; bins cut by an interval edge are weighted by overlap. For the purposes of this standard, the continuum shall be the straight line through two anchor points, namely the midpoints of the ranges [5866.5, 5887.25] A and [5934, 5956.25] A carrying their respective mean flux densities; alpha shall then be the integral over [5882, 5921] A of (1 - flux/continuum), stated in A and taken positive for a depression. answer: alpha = 2.7 A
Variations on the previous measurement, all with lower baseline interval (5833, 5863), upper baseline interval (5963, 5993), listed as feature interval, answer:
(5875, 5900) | 3.2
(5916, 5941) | 0.2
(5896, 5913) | 0.1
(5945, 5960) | -1.4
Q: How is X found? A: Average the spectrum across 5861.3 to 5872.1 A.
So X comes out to 9.93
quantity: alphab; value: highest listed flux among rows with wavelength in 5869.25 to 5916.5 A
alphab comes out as 10.07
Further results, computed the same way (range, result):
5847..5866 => 10.75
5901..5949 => 12.12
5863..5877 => 10.29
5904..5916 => 9.879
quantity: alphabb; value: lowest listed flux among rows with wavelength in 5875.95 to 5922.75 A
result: 7.56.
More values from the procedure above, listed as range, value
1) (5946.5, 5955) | 9.98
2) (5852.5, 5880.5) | 8.831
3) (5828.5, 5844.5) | 8.911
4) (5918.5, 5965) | 8.551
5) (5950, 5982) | 8.209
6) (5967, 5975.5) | 8.41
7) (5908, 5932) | 8.924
